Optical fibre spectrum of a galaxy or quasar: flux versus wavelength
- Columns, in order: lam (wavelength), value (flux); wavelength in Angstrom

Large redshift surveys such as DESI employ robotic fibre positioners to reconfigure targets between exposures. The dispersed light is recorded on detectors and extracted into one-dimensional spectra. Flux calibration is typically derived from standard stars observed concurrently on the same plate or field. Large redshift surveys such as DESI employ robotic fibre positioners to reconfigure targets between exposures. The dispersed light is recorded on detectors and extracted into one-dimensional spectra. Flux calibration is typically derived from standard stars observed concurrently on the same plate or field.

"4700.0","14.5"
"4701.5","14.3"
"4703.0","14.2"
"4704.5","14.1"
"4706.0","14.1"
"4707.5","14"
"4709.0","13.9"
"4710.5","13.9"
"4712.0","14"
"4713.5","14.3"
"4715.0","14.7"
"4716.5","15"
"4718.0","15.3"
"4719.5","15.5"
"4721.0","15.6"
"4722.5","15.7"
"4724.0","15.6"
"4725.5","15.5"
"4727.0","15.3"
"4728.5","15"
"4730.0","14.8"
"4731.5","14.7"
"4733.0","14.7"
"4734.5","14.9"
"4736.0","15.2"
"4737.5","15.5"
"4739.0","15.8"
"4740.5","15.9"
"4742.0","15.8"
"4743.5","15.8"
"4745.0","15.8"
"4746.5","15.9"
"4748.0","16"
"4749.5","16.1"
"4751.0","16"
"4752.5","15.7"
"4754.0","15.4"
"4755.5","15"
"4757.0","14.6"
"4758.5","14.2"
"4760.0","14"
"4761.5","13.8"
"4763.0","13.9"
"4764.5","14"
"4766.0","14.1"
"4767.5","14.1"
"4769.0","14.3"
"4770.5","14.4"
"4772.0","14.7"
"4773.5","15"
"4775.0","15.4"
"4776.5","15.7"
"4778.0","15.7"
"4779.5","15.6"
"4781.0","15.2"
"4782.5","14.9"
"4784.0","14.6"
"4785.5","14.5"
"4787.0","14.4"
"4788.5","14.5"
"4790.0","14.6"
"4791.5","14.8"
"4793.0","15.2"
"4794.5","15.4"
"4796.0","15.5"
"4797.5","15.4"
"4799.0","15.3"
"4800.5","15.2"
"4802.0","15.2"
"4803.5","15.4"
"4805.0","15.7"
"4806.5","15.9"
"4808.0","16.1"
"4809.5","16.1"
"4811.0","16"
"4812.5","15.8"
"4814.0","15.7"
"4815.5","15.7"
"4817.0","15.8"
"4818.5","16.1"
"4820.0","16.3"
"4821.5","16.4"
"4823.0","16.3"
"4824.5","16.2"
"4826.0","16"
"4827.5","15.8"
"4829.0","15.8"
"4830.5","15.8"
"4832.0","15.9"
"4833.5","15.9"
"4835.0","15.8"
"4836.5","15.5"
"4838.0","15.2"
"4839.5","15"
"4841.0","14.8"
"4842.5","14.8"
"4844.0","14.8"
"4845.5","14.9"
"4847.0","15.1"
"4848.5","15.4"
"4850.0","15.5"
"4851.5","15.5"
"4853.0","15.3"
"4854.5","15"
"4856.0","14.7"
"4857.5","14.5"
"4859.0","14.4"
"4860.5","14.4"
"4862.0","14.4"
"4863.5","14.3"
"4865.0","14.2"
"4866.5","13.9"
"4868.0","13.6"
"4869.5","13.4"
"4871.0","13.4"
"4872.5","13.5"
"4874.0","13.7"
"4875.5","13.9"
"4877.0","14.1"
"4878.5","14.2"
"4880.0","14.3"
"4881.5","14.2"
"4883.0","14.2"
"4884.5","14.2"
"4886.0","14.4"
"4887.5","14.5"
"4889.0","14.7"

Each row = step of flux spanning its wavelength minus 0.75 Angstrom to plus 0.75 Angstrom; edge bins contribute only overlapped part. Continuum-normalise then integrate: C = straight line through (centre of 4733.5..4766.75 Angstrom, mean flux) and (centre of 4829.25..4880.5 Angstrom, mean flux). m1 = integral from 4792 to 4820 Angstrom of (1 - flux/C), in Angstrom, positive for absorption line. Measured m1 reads -1.4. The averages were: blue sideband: 15.2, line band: 15.6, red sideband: 14.7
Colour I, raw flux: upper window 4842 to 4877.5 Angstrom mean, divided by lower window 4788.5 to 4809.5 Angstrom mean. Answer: 0.94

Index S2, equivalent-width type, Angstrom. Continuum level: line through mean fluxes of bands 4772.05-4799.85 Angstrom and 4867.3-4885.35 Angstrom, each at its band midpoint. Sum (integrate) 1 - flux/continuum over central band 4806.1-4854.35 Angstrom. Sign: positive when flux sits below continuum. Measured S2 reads -3.8 Angstrom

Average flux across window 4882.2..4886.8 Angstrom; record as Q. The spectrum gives 14.3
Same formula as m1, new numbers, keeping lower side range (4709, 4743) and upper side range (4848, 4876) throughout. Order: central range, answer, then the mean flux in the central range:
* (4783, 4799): -0.2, 14.9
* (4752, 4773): 0.7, 14.4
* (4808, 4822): -1.3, 16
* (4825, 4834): -0.8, 15.9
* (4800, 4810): -0.7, 15.7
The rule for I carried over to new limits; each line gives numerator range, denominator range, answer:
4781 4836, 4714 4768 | 1.03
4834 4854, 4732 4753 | 0.97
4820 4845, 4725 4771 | 1.04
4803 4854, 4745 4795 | 1.05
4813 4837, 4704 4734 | 1.08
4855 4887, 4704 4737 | 0.95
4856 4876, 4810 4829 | 0.87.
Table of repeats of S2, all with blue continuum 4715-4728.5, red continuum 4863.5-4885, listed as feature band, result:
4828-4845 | -1.3 Angstrom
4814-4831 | -1.9 Angstrom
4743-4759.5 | -0.4 Angstrom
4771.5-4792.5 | -0.3 Angstrom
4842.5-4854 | -0.8 Angstrom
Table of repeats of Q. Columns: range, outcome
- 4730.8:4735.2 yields 14.8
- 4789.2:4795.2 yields 15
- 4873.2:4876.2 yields 13.8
